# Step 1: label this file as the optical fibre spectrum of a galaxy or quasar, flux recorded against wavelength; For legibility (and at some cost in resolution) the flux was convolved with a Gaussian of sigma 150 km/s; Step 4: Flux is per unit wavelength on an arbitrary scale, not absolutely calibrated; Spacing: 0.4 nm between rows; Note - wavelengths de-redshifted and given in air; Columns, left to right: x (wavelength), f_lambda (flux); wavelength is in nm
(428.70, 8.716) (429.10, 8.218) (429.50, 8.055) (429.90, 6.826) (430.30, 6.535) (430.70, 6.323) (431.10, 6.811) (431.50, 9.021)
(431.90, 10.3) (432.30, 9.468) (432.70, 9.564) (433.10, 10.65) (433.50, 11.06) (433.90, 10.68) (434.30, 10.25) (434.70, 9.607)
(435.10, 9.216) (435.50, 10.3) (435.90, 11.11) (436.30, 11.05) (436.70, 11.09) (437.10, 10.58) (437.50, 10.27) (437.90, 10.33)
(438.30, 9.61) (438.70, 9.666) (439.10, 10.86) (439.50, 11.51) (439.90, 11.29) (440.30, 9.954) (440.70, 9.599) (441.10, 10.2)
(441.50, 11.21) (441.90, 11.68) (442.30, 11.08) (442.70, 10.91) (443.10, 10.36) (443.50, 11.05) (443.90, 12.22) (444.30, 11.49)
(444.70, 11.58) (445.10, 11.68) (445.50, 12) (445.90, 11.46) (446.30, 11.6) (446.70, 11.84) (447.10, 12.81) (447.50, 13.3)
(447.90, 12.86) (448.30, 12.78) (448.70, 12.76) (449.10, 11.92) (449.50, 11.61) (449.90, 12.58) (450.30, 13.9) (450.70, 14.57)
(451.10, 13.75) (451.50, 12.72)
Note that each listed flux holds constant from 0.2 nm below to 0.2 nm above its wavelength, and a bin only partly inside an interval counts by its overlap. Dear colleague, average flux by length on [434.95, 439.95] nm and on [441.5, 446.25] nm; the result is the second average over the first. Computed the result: 1.08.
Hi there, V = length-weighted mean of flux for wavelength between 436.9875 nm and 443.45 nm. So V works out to 10.6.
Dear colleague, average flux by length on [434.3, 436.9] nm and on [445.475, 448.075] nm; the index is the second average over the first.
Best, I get 1.18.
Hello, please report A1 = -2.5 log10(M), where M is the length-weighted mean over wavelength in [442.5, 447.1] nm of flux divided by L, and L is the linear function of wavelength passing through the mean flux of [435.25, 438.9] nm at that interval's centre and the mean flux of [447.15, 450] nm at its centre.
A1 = 0.03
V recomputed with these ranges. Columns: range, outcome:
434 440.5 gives 10.4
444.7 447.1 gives 11.8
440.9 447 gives 11.4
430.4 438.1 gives 9.83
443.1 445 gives 11.5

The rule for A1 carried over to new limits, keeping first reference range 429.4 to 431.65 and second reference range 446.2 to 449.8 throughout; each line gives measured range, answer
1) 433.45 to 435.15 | -0.22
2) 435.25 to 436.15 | -0.21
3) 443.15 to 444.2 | -0.03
